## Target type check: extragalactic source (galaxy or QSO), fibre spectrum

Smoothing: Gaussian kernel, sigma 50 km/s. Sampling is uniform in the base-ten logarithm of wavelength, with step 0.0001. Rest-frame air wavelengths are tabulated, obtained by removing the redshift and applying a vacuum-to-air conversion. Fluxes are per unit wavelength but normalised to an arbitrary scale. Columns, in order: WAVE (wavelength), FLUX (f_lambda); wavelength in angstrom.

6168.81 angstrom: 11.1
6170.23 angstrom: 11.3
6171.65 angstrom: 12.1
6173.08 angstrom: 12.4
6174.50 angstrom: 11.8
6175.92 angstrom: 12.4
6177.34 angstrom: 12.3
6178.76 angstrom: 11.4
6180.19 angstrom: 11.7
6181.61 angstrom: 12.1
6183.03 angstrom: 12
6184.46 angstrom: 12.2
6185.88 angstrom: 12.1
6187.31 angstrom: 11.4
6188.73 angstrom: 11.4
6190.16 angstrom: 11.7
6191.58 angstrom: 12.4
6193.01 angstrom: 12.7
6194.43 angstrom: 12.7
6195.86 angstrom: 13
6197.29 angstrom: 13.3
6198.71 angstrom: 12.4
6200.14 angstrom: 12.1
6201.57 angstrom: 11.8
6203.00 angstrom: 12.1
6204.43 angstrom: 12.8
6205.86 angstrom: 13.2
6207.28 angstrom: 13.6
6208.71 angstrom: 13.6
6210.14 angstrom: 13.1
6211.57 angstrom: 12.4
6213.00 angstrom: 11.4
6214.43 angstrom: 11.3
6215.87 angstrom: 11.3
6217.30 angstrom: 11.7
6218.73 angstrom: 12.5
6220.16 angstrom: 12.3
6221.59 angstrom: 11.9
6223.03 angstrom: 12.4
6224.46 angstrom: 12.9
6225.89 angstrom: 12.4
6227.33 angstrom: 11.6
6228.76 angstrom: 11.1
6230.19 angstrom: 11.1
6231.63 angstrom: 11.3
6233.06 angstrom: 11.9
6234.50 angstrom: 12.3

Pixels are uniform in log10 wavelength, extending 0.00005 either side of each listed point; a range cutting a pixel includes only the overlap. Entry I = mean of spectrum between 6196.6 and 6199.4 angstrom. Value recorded 12.9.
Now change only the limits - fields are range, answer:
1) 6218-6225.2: 12.4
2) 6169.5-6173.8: 11.9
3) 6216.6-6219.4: 12.1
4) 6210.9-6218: 11.6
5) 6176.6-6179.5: 11.8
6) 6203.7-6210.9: 13.3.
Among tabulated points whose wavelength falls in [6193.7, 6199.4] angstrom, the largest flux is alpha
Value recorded 13.3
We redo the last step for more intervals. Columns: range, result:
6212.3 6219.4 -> 12.5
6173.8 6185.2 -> 12.4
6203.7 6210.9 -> 13.6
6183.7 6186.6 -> 12.2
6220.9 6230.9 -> 12.9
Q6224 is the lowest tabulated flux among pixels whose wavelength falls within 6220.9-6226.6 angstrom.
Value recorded 11.9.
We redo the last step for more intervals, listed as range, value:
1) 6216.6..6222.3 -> 11.7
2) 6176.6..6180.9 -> 11.4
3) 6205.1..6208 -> 13.2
